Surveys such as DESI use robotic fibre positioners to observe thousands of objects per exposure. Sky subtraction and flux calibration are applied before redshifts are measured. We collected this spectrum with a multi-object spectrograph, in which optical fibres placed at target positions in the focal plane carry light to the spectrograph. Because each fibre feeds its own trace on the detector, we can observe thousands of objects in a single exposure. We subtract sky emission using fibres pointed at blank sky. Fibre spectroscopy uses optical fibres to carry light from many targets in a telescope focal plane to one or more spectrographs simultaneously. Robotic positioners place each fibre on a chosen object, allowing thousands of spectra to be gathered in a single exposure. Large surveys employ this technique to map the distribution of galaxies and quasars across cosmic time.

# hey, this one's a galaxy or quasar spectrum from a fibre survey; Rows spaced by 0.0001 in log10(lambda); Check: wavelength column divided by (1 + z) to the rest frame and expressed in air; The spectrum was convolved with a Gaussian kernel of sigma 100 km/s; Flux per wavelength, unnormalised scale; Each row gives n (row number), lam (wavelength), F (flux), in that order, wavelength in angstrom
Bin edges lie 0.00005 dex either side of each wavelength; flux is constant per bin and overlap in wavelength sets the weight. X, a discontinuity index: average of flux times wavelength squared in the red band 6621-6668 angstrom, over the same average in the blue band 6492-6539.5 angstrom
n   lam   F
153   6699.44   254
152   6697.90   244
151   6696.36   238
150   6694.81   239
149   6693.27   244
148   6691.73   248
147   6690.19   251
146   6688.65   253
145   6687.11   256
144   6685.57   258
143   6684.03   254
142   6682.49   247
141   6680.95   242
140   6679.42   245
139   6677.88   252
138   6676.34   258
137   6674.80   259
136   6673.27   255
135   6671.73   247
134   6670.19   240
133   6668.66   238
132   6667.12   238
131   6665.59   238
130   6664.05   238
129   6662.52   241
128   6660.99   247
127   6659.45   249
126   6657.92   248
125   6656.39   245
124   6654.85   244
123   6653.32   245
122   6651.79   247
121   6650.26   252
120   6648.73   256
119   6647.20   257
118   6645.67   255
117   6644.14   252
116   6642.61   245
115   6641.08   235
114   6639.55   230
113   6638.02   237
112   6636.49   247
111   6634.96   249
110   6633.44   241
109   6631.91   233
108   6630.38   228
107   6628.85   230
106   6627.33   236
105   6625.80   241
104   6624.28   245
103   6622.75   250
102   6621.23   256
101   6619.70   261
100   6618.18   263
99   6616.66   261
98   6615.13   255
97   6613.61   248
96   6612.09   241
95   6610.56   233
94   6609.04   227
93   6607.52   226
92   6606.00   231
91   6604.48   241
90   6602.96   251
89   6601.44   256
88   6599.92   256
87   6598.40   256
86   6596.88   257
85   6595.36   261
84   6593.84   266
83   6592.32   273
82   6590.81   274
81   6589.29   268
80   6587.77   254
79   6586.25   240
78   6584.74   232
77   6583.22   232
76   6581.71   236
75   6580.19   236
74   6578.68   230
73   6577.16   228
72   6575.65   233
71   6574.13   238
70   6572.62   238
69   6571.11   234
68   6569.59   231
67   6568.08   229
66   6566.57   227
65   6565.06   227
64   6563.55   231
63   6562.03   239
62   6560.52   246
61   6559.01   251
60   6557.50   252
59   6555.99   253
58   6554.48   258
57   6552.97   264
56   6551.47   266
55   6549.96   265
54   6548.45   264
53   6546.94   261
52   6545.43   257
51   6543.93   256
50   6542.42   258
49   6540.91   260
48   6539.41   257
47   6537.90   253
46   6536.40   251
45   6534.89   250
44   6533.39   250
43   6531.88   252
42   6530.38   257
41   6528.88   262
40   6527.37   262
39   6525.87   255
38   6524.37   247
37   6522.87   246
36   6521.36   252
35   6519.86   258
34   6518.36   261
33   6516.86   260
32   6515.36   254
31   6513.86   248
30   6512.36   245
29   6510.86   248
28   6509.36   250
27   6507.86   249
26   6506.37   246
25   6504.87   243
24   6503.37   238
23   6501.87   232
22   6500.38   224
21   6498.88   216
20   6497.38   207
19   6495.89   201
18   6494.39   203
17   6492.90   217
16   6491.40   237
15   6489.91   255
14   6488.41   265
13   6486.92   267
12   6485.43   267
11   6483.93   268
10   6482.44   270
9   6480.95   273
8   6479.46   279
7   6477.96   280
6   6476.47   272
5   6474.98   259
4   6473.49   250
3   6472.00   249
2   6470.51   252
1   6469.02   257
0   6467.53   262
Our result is 1.04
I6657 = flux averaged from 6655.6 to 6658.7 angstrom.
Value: 246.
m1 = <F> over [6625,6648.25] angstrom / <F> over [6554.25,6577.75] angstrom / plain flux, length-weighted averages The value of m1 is 1.01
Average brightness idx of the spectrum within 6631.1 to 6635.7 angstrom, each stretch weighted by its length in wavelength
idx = 241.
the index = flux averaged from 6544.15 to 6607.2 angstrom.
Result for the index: 247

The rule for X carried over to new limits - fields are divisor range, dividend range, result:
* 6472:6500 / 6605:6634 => 1.01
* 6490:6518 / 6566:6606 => 1.07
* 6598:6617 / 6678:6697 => 1.04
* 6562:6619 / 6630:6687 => 1.03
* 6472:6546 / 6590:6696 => 1.03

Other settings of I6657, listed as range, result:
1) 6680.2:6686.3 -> 250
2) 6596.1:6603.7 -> 255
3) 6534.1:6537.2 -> 251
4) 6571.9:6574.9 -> 238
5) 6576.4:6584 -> 232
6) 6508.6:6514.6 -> 248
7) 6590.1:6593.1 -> 274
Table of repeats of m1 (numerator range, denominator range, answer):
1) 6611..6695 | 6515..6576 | 0.99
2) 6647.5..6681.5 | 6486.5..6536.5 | 1.01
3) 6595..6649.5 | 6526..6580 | 0.99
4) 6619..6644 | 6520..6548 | 0.95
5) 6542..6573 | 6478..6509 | 1.02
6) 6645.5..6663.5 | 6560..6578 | 1.07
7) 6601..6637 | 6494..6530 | 1.00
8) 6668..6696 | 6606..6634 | 1.03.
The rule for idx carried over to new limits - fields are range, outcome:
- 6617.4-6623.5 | 258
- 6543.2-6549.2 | 260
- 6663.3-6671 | 238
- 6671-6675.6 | 254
